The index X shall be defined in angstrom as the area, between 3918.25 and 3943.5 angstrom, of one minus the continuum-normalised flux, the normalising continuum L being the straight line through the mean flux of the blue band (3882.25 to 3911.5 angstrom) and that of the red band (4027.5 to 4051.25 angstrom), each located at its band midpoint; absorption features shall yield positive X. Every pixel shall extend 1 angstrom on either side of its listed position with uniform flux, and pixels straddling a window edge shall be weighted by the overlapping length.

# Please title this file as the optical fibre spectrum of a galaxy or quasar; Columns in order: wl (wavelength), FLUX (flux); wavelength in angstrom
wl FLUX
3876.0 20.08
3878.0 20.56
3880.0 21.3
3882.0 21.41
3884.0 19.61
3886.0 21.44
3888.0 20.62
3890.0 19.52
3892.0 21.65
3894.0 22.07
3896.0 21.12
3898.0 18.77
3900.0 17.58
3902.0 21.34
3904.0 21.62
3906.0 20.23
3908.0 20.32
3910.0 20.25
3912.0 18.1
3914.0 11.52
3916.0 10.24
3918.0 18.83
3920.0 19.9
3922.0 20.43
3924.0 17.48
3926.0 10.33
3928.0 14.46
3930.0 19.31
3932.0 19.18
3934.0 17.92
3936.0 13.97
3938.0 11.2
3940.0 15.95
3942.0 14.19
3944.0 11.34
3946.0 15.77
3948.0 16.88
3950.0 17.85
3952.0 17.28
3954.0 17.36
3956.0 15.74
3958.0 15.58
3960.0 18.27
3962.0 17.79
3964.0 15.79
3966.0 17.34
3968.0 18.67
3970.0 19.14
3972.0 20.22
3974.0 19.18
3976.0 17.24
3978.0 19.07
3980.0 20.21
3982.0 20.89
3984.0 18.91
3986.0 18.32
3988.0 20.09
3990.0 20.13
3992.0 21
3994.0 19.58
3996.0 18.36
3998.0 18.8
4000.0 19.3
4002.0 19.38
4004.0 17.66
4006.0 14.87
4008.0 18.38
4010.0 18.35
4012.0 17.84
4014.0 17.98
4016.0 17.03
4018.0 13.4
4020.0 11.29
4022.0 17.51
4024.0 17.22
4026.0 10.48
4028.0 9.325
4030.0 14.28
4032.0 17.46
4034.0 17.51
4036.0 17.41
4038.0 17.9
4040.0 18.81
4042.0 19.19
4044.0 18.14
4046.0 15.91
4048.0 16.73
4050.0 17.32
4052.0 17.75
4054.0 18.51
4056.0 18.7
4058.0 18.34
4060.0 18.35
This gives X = 4.39 angstrom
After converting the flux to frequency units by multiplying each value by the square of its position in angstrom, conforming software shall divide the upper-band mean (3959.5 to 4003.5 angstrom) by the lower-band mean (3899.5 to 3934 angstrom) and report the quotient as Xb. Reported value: 1.11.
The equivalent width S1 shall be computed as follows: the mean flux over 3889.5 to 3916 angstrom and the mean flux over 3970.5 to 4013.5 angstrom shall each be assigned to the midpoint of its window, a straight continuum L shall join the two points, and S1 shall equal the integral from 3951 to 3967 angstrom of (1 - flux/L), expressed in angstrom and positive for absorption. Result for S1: 1.8 angstrom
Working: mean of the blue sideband 19.2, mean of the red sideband 18.9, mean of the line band 16.9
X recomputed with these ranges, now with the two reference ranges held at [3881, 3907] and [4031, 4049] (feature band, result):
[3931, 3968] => 6.26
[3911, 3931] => 3.94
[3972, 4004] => -1.11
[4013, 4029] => 3.35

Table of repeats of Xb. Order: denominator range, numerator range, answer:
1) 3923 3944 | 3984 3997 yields 1.32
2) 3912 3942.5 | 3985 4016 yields 1.23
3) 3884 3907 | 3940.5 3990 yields 0.89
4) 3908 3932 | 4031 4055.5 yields 1.13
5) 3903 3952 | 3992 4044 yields 1.07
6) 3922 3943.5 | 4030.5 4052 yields 1.19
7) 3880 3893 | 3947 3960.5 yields 0.85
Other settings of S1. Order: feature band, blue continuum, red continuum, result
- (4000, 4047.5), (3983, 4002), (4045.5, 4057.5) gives 5.0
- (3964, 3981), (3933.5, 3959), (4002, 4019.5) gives -2.8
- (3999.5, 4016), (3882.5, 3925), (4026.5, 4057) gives -0.4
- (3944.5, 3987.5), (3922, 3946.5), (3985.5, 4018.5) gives -3.0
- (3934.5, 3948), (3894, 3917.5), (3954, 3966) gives 2.5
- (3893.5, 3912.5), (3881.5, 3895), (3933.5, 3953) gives -0.8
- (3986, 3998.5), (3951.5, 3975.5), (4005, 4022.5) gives -2.0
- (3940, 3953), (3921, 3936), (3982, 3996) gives 1.5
